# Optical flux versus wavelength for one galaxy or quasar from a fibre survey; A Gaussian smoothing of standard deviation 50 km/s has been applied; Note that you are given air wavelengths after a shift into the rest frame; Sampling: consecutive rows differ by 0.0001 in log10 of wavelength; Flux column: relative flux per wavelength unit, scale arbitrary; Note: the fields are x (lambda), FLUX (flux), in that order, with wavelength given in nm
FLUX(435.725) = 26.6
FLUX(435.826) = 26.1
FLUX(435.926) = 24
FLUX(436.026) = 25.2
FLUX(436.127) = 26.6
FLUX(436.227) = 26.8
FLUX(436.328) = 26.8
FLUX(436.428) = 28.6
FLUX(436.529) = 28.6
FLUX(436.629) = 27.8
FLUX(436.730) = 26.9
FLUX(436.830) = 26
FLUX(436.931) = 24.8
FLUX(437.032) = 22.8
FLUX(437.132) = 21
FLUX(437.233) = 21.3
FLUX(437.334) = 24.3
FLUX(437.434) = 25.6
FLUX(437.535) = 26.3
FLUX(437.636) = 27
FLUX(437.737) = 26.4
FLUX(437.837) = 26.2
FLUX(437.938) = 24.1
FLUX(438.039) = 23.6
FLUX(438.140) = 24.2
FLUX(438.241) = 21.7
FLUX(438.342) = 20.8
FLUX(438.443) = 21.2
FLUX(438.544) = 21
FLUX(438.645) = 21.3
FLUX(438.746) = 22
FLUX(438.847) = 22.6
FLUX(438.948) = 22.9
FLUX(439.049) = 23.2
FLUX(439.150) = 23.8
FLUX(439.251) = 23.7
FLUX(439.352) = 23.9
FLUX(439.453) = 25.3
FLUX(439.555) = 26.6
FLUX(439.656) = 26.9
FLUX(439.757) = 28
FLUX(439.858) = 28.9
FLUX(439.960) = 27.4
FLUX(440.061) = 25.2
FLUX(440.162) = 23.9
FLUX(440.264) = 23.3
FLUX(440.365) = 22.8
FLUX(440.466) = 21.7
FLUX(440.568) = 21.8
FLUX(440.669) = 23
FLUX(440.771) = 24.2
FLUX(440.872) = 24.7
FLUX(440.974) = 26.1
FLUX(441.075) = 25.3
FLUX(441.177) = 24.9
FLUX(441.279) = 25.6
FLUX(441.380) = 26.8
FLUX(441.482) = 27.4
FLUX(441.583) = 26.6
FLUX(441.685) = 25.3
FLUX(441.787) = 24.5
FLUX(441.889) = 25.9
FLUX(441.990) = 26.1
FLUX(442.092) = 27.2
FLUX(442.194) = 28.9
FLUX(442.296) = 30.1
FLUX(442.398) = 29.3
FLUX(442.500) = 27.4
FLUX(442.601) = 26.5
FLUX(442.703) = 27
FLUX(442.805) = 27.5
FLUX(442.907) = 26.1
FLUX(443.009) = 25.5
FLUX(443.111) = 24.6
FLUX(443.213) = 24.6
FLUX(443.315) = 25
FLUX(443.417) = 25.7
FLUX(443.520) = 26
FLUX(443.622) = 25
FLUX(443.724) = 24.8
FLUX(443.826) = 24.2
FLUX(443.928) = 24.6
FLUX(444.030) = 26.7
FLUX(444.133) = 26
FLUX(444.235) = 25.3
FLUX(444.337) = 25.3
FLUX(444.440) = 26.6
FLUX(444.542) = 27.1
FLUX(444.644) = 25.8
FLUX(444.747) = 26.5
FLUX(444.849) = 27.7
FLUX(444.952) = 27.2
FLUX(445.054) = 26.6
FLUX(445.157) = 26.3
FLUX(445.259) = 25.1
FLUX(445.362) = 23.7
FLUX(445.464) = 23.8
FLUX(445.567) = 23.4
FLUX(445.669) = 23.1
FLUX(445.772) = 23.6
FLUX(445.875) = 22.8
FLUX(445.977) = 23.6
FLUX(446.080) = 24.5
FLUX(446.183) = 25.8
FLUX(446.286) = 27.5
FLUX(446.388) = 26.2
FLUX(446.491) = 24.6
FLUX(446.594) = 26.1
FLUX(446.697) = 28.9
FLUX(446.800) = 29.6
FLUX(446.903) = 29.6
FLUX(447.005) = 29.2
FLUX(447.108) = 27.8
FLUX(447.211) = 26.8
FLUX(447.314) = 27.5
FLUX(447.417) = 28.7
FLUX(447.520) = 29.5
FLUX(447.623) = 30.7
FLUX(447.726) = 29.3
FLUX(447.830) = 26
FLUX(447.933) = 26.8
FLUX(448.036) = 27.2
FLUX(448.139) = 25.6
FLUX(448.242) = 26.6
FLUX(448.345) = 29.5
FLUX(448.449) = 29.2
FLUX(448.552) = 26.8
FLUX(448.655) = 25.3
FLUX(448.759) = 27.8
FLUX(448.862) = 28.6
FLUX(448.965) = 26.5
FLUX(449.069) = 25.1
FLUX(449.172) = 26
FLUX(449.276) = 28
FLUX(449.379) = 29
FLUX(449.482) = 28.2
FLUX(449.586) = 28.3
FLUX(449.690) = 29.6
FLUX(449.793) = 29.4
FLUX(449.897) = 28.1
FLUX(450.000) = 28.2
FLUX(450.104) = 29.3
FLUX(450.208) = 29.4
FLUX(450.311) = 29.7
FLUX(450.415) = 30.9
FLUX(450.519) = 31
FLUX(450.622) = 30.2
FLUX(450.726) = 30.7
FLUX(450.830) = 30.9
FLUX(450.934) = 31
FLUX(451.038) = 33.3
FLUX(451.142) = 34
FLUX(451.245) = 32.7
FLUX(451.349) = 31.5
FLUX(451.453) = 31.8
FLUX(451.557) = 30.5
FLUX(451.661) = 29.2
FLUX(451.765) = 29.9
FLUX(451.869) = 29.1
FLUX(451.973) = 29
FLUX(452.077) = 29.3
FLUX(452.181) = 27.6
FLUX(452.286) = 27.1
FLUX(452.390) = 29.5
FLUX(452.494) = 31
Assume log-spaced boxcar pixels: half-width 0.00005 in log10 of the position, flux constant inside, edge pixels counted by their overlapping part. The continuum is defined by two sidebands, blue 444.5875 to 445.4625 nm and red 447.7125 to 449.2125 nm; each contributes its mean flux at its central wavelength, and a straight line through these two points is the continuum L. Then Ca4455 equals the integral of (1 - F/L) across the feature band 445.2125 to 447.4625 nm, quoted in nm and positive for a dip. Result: 0.035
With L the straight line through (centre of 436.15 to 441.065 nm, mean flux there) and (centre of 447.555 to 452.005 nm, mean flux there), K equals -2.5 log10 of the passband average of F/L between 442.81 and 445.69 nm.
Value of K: 0.06 mag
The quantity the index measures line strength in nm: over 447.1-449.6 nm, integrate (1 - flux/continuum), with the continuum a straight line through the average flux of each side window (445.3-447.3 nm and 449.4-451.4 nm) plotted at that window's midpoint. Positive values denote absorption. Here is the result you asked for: 0.04 nm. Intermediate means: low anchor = 25.9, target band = 27.6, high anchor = 30.3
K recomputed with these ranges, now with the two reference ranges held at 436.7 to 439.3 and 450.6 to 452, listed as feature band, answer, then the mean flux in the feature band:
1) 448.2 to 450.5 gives 0.066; 28.2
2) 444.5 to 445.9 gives 0.099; 25.2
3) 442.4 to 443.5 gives 0.010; 26.1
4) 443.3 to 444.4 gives 0.064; 25.3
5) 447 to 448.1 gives 0.034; 28.1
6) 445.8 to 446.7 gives 0.118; 25.3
